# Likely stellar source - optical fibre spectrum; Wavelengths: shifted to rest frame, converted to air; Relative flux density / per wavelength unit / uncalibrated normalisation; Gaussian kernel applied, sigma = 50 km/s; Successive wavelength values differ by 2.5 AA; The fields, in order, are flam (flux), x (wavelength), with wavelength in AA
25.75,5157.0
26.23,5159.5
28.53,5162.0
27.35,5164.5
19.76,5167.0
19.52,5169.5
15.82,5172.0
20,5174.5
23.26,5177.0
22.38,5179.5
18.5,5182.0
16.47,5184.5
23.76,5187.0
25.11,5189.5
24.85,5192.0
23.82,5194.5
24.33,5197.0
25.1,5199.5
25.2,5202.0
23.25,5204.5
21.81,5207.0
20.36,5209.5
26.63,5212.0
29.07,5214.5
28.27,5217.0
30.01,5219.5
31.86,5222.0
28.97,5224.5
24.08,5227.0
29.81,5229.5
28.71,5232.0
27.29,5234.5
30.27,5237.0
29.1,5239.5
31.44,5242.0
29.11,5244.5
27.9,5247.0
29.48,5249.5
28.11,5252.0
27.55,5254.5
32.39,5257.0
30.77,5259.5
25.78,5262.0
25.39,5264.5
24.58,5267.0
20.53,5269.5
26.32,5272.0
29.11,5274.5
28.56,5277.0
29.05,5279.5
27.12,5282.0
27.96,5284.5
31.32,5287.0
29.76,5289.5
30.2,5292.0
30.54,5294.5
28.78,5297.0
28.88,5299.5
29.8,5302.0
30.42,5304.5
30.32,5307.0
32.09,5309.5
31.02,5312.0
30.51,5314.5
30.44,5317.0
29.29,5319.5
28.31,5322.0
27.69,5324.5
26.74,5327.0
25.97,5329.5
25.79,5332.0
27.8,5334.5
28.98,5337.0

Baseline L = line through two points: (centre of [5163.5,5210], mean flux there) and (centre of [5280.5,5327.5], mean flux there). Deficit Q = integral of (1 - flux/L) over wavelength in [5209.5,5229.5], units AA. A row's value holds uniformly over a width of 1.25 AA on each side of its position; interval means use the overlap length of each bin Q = -3.1 AA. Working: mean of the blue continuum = 22.1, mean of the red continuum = 29.6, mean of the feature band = 28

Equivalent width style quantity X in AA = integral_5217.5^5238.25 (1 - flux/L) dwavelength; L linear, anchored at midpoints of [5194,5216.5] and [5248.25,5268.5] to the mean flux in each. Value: -2.3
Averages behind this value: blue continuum 24.5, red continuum 27.9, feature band 28.9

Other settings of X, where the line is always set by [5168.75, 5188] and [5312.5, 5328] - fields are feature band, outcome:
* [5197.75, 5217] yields -2.6 AA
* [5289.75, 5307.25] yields -1.4 AA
